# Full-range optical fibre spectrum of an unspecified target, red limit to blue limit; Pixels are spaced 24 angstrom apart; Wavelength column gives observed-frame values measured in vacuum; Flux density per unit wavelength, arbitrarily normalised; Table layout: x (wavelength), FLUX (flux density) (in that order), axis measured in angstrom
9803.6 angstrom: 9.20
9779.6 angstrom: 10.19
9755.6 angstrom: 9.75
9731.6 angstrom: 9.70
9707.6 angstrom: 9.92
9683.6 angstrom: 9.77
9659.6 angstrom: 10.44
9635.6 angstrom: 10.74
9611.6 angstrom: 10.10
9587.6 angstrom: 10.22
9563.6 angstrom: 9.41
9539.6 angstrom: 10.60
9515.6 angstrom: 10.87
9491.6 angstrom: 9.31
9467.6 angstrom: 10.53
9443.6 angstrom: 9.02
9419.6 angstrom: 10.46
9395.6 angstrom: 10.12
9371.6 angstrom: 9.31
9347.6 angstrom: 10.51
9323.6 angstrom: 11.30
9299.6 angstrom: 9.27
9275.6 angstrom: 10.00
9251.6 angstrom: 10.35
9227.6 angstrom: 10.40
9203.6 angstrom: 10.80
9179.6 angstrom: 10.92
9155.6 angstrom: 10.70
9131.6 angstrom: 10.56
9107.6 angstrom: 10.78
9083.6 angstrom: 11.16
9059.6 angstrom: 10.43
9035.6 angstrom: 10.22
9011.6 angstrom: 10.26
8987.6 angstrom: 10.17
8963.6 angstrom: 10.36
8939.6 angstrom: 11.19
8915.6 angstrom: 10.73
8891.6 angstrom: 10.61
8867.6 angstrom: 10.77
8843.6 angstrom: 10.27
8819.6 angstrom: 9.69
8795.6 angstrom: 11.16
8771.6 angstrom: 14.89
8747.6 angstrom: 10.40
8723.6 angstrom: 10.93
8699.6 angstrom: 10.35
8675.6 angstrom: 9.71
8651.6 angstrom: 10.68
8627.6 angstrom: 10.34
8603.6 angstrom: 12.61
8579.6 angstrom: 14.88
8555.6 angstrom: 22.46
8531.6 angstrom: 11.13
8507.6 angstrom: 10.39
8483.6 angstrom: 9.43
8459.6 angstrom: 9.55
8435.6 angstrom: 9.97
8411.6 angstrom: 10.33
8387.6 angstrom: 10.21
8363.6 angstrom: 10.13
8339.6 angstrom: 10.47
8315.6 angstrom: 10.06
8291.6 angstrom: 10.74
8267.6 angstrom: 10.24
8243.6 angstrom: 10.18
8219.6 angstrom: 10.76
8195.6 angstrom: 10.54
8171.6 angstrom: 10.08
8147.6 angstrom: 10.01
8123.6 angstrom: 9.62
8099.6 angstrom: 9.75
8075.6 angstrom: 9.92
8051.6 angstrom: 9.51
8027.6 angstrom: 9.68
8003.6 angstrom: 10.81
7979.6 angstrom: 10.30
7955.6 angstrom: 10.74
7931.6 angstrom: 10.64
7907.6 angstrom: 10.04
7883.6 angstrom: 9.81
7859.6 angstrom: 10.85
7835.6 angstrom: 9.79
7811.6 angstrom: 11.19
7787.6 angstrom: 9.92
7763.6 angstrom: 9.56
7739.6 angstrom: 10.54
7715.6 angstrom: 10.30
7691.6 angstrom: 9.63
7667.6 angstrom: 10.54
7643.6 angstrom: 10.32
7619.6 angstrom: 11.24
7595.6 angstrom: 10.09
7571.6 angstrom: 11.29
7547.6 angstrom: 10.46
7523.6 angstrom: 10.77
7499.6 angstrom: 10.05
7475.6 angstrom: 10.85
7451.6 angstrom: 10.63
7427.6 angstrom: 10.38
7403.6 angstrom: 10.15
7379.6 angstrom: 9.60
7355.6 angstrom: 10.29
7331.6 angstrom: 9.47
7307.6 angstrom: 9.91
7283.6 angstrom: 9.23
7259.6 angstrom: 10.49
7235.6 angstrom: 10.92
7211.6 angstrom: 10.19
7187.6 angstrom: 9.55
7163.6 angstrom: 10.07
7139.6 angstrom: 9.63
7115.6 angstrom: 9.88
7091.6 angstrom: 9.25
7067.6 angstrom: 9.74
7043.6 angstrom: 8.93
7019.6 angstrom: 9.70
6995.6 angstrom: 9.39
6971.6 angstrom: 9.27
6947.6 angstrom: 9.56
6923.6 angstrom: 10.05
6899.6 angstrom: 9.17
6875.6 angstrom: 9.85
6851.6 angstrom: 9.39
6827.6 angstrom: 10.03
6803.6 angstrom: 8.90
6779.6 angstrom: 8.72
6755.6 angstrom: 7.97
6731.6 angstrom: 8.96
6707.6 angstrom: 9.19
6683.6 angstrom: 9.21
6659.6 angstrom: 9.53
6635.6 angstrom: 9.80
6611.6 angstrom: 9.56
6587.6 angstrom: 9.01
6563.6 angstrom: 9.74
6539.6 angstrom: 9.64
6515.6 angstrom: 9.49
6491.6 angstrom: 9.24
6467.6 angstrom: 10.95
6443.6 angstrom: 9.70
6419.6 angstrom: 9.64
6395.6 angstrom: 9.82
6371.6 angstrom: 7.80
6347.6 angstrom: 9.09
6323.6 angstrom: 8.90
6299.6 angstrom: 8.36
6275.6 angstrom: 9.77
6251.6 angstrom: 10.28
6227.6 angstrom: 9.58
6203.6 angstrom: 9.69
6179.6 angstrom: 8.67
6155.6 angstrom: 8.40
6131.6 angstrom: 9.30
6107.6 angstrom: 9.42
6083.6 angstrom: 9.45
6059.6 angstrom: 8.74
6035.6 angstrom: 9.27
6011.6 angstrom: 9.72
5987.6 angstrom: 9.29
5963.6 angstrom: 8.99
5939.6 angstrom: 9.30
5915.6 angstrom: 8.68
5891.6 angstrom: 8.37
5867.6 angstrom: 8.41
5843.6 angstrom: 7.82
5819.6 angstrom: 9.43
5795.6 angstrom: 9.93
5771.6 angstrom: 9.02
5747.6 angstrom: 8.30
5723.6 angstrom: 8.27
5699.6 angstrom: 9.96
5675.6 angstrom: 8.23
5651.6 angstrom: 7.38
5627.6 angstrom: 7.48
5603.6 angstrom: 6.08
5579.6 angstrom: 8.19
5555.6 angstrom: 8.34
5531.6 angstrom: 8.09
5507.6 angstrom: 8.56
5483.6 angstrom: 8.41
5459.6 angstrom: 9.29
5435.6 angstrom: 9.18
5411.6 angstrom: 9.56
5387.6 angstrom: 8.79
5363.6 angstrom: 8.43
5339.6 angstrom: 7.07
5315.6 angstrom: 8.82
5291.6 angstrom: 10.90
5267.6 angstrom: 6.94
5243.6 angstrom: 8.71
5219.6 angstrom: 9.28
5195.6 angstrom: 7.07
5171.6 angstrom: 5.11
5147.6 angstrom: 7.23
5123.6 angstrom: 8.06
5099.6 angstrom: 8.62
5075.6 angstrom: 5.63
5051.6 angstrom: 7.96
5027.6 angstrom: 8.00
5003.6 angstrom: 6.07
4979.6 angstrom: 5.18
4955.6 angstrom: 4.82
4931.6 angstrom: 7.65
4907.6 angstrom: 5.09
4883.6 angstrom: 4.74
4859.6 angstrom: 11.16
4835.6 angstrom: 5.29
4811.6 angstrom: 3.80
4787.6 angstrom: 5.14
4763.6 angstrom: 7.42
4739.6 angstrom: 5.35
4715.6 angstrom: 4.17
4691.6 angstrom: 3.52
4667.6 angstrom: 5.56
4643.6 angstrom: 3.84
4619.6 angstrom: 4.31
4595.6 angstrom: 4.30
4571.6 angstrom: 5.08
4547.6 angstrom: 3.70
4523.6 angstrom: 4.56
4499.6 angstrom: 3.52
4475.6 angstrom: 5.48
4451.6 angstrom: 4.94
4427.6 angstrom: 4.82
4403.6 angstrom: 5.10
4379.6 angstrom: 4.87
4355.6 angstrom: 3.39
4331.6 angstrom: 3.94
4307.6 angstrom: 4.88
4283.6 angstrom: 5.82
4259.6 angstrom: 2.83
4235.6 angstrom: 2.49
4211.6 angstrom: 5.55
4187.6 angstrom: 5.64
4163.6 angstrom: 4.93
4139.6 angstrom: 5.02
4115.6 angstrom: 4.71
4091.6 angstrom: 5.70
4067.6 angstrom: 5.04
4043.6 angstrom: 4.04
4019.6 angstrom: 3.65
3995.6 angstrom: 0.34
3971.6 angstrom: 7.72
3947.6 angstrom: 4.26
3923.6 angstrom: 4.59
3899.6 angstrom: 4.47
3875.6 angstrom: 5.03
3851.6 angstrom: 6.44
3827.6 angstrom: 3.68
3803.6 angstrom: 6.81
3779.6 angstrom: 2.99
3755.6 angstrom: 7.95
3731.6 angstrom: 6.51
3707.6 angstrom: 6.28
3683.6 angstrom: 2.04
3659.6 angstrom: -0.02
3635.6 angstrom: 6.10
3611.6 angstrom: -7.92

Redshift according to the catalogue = 0.305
